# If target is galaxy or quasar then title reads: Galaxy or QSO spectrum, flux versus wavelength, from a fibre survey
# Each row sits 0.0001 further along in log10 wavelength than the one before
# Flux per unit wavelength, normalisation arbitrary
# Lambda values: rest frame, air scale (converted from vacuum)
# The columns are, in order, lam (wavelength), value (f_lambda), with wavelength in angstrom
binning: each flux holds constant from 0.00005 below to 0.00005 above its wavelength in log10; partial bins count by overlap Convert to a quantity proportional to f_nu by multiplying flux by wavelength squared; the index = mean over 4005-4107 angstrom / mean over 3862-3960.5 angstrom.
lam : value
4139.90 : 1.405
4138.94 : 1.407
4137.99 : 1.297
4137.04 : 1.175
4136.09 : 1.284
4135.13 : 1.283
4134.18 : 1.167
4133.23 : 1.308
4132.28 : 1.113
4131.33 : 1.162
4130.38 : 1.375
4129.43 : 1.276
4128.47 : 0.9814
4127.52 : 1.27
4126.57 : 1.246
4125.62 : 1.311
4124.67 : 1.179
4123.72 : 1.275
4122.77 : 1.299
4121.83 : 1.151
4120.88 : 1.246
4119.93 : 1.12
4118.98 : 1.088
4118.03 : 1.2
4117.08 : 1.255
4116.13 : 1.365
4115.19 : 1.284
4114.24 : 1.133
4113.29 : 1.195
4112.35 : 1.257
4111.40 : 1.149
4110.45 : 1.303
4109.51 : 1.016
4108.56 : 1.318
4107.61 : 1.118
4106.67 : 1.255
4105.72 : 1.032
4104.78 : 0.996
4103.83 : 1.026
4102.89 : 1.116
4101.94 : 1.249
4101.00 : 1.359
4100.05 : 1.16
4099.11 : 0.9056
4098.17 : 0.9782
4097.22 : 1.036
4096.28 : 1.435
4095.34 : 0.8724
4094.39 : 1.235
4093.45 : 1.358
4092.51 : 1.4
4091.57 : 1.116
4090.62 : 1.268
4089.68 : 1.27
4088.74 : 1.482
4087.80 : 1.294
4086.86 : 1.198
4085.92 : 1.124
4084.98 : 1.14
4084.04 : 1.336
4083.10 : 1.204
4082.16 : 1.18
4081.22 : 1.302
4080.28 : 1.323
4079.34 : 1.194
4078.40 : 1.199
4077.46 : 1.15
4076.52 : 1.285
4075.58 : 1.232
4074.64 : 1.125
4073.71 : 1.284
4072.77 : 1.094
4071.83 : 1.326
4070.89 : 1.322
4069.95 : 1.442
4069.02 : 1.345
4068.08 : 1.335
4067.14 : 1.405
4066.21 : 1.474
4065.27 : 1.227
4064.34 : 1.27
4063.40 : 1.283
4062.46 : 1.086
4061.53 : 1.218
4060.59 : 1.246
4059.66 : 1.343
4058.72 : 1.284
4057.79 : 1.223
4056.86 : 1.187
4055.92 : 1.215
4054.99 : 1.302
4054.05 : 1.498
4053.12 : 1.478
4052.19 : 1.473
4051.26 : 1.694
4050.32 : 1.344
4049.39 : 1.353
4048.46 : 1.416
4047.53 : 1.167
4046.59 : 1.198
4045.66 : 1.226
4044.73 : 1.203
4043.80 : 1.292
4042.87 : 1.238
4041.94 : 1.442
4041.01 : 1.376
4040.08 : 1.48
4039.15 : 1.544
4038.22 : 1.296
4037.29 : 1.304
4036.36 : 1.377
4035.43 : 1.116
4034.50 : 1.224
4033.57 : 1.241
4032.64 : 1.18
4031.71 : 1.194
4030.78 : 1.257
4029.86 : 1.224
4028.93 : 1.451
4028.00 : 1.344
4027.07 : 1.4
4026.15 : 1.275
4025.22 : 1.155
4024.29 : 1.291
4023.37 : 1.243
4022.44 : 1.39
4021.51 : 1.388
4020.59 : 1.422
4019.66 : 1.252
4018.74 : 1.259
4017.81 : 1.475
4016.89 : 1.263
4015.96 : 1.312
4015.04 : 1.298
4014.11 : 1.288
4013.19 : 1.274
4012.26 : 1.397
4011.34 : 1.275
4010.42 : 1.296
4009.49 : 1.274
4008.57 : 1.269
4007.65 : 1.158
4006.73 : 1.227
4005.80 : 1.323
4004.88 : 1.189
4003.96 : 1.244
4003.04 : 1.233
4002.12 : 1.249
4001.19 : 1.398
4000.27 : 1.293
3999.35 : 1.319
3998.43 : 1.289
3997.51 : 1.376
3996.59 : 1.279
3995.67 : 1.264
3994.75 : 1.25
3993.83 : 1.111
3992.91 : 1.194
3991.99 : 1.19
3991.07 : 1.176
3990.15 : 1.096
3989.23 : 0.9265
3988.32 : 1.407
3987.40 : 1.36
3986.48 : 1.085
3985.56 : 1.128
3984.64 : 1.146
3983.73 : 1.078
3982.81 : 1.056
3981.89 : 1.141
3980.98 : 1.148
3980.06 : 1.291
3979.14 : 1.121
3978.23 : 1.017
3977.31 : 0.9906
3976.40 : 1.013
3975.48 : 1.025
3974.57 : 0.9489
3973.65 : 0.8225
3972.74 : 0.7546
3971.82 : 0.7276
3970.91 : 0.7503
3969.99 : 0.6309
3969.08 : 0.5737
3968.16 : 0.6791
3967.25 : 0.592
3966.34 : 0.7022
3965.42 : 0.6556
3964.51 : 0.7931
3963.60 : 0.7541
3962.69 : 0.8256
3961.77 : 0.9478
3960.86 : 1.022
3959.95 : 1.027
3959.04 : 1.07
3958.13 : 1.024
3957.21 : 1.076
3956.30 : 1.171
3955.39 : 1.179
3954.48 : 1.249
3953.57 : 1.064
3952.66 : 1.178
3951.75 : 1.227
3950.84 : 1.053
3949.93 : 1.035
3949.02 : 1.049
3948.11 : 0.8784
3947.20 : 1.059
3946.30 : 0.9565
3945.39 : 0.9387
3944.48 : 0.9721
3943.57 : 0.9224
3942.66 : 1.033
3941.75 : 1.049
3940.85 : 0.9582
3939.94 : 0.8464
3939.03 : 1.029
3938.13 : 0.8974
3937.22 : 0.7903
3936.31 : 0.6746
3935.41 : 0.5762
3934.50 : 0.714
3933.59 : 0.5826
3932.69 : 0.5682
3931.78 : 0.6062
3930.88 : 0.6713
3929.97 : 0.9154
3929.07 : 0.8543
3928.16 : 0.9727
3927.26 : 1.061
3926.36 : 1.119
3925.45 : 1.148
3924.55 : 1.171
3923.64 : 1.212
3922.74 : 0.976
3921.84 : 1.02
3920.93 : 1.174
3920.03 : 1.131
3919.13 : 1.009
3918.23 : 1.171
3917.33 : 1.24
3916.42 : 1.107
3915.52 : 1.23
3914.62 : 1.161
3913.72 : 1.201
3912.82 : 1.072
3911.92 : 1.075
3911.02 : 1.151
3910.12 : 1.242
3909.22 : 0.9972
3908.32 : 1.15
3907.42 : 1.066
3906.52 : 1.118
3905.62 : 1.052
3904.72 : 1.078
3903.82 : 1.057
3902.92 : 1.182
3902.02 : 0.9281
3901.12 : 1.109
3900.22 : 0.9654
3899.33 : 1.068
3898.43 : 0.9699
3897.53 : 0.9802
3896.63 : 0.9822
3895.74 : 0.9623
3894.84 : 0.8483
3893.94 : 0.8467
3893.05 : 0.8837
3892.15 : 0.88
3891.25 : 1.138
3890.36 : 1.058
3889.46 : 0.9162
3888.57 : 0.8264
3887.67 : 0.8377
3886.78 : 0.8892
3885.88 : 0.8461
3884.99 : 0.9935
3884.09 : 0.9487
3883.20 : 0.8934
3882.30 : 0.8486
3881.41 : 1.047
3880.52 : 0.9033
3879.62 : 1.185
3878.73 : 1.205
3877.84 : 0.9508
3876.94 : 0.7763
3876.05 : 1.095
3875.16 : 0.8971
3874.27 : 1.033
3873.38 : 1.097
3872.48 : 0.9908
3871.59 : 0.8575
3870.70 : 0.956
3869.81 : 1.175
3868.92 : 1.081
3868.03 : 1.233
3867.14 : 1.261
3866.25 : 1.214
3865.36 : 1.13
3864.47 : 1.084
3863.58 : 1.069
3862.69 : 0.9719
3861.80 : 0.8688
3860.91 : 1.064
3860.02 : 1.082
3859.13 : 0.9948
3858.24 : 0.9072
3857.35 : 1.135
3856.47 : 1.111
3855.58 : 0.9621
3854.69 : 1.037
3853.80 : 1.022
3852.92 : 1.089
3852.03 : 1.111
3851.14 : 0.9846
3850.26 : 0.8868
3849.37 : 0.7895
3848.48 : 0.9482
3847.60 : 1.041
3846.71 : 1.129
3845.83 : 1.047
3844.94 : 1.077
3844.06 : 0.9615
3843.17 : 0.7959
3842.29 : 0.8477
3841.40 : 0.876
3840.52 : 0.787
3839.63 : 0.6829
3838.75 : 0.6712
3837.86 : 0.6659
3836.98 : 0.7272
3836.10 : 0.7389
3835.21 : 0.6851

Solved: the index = 1.35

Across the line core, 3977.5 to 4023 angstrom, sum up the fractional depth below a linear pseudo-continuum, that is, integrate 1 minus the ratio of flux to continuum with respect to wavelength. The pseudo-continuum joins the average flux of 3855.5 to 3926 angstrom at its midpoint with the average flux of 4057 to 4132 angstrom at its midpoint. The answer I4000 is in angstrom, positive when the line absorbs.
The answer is -4.1 angstrom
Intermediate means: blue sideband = 1.04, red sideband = 1.22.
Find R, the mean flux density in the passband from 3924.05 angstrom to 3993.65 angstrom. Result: 0.963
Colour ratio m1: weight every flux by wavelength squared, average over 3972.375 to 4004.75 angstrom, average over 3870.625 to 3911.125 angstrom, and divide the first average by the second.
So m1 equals 1.2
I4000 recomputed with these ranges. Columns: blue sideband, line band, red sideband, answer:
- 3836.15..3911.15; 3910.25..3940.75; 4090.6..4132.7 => 1.6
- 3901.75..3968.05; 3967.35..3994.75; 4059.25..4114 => 1.1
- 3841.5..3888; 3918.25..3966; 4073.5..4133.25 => 4.9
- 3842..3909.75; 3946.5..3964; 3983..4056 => 1.7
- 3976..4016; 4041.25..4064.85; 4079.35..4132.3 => -1.9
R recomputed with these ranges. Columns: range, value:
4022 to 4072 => 1.31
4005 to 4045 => 1.3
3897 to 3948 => 0.998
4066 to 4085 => 1.27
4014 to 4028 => 1.32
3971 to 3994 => 1.07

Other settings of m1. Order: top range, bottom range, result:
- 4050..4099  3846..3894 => 1.40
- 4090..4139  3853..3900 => 1.35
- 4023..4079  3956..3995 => 1.37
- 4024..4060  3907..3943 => 1.41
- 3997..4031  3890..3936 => 1.36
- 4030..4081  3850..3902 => 1.42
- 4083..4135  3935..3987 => 1.35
